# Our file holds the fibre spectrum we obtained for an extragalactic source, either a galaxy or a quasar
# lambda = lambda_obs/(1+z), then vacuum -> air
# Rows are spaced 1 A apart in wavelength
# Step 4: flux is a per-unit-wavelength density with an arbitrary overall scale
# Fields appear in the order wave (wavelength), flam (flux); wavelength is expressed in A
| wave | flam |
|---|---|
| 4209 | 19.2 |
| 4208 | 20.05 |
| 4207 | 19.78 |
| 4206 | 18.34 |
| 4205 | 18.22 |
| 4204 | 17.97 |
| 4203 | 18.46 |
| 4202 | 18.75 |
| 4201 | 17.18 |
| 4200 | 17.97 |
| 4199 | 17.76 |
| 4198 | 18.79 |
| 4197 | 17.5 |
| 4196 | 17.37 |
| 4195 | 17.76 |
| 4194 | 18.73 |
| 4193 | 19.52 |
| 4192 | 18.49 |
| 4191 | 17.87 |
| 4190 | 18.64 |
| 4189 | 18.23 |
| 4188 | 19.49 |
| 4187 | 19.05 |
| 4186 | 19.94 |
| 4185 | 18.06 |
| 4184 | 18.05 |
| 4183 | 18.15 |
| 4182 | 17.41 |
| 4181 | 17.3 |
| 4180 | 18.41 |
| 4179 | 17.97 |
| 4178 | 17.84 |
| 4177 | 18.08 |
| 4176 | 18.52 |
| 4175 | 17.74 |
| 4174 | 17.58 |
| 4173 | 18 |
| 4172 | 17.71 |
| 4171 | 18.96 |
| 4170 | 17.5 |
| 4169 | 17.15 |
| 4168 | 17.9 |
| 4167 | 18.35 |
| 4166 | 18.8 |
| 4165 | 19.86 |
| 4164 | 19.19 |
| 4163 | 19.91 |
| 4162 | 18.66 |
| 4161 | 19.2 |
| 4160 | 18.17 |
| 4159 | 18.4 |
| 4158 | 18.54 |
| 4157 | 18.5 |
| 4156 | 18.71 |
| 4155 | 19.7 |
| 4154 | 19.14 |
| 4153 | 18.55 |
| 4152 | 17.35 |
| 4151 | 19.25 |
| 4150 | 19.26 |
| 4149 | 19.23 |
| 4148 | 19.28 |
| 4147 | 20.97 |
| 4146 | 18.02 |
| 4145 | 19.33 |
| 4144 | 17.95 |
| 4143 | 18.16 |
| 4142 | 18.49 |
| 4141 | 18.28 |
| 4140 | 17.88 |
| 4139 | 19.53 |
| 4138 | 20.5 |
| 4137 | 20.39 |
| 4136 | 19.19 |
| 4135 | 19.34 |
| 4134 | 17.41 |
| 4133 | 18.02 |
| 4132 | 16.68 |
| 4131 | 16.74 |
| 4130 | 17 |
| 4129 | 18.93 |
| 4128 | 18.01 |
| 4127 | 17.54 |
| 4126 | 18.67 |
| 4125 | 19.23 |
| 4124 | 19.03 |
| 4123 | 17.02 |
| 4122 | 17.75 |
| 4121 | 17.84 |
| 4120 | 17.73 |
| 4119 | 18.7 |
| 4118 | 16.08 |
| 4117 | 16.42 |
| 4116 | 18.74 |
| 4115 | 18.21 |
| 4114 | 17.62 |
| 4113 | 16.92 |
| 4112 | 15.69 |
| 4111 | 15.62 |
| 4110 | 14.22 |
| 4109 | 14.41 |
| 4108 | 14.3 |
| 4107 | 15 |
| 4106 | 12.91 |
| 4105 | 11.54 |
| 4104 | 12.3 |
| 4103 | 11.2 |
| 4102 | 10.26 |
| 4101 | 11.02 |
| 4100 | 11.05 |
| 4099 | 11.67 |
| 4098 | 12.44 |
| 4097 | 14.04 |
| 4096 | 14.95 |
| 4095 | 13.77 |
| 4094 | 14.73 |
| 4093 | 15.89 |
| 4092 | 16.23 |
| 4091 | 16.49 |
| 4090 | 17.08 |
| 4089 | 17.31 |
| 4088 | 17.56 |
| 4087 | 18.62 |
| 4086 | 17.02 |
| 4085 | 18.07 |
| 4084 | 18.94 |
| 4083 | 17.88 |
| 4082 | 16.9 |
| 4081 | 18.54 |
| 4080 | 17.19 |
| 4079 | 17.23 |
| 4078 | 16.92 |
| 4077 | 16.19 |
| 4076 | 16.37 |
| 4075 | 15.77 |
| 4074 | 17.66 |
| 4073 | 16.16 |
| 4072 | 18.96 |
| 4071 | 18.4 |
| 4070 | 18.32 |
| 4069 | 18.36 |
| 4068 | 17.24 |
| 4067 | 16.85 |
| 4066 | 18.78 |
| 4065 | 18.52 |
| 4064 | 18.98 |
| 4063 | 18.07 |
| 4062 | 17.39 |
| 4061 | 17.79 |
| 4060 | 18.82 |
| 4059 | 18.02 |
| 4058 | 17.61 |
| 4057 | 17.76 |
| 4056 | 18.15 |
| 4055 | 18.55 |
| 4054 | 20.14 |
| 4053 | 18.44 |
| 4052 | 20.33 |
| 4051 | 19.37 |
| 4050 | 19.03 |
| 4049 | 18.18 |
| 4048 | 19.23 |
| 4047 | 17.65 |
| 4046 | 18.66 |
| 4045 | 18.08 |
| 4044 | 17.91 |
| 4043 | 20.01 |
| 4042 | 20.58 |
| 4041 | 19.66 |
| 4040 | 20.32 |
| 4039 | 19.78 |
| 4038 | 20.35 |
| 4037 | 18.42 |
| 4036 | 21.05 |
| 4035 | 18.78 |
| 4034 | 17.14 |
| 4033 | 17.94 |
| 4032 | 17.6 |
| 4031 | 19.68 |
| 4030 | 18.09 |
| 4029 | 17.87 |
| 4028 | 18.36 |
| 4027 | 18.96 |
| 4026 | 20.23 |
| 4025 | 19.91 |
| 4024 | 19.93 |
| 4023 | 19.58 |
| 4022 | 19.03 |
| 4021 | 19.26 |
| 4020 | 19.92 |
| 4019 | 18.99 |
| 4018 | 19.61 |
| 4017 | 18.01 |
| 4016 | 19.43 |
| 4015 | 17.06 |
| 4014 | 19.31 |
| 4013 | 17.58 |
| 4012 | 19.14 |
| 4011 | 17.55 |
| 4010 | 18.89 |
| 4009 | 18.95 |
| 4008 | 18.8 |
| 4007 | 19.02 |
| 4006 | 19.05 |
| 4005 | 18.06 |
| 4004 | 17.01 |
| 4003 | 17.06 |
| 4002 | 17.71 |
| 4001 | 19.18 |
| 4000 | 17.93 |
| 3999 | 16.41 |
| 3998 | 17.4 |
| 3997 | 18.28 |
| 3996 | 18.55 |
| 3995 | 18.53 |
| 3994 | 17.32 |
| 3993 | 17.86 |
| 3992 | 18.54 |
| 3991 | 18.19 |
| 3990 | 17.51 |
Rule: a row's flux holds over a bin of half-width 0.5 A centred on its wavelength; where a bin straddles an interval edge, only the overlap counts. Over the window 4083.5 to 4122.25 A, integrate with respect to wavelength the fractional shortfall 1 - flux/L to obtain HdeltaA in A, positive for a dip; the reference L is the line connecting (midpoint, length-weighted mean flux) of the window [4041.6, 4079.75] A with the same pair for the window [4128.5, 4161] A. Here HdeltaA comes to 6.4 A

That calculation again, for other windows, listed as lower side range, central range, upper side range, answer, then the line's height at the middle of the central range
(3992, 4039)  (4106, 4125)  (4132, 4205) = 1.9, 18.5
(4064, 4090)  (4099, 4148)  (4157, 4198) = 3.2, 18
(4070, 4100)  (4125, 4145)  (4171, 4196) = -1.2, 17.4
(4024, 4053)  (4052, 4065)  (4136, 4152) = 0.4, 19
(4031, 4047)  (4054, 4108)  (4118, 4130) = 6.6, 18.6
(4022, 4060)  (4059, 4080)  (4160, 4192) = 1.3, 18.8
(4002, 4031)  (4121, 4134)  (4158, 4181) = 0.4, 18.4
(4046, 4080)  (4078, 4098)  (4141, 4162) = 1.7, 18.2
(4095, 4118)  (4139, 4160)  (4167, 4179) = -2.7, 16.6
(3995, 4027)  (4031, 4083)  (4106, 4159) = 0.1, 18.4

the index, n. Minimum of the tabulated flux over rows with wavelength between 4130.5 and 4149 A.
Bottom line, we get 16.68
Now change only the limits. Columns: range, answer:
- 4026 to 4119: 10.26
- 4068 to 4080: 15.77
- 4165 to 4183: 17.15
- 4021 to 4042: 17.14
